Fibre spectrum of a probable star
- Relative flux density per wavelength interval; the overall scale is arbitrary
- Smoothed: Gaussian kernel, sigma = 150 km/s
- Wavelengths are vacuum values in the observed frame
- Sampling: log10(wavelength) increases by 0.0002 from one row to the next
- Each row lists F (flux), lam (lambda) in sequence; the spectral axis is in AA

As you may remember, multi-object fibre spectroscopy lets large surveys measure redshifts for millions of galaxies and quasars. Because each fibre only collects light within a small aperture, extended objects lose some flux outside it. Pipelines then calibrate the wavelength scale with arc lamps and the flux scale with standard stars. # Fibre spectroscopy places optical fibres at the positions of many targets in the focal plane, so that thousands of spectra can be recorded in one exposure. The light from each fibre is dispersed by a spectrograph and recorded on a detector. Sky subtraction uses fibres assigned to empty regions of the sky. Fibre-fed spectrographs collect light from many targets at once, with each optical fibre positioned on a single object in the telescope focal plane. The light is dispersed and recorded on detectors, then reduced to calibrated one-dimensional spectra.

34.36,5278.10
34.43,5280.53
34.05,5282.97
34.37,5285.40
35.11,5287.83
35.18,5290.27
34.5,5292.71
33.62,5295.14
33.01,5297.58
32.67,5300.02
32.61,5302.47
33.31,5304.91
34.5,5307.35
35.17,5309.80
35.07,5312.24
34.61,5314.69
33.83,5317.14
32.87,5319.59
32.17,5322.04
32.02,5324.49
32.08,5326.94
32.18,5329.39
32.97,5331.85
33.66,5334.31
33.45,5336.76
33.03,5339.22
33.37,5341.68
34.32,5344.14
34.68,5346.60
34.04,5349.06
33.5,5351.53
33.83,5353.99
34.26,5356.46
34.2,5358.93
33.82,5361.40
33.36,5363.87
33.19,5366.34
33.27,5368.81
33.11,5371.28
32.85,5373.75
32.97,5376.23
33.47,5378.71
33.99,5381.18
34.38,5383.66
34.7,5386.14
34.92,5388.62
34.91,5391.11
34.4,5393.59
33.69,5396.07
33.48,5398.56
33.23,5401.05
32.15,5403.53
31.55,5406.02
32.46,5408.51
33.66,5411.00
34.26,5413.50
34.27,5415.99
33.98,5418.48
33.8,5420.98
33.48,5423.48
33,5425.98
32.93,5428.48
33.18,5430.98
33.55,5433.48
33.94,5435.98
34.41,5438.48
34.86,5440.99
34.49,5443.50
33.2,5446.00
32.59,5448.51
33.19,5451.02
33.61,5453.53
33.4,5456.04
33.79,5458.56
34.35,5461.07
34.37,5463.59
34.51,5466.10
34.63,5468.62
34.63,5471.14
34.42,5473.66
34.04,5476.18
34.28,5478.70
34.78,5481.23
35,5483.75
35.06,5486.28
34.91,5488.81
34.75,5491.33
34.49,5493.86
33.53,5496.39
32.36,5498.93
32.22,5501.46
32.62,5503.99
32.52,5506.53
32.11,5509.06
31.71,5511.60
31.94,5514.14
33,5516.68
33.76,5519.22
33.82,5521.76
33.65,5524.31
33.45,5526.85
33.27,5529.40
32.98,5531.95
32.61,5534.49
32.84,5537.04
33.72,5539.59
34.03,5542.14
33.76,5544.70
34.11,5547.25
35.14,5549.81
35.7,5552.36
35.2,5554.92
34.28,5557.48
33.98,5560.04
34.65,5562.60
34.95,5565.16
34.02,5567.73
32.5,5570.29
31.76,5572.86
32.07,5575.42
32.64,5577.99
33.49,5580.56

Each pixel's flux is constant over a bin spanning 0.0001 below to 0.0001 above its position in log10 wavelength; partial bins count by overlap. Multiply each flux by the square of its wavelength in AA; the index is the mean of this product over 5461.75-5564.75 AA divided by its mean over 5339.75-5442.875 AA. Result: 1.05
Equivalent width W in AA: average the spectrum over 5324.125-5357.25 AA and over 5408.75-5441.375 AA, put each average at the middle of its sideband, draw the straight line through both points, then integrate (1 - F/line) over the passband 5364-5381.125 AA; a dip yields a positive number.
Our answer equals 0.2 AA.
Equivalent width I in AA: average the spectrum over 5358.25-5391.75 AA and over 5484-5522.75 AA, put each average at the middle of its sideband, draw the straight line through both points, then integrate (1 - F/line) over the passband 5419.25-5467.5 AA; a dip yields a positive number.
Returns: -0.3 AA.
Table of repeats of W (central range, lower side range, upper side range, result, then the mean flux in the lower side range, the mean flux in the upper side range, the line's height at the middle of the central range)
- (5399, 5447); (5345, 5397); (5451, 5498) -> 0.85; 33.9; 34.3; 34.1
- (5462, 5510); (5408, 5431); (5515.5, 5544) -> -0.76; 33.5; 33.4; 33.4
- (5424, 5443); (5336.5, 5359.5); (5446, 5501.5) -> 0.16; 33.9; 34.1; 34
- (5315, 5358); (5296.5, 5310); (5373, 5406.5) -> 0.21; 33.4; 33.7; 33.5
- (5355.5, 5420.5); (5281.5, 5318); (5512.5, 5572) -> 0.67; 34.1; 33.8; 34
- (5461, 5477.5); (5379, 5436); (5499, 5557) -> -0.46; 33.6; 33.4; 33.5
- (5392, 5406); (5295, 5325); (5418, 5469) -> 0.17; 33.5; 33.8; 33.7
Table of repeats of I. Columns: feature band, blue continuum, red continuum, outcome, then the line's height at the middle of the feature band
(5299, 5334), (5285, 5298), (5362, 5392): 0.9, 34.2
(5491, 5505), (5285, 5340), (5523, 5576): 0.2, 33.7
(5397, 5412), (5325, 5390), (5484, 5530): 0.3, 33.5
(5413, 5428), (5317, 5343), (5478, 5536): -0.3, 33.1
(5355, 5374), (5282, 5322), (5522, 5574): 0.2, 33.9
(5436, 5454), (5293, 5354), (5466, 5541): -0.1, 33.5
